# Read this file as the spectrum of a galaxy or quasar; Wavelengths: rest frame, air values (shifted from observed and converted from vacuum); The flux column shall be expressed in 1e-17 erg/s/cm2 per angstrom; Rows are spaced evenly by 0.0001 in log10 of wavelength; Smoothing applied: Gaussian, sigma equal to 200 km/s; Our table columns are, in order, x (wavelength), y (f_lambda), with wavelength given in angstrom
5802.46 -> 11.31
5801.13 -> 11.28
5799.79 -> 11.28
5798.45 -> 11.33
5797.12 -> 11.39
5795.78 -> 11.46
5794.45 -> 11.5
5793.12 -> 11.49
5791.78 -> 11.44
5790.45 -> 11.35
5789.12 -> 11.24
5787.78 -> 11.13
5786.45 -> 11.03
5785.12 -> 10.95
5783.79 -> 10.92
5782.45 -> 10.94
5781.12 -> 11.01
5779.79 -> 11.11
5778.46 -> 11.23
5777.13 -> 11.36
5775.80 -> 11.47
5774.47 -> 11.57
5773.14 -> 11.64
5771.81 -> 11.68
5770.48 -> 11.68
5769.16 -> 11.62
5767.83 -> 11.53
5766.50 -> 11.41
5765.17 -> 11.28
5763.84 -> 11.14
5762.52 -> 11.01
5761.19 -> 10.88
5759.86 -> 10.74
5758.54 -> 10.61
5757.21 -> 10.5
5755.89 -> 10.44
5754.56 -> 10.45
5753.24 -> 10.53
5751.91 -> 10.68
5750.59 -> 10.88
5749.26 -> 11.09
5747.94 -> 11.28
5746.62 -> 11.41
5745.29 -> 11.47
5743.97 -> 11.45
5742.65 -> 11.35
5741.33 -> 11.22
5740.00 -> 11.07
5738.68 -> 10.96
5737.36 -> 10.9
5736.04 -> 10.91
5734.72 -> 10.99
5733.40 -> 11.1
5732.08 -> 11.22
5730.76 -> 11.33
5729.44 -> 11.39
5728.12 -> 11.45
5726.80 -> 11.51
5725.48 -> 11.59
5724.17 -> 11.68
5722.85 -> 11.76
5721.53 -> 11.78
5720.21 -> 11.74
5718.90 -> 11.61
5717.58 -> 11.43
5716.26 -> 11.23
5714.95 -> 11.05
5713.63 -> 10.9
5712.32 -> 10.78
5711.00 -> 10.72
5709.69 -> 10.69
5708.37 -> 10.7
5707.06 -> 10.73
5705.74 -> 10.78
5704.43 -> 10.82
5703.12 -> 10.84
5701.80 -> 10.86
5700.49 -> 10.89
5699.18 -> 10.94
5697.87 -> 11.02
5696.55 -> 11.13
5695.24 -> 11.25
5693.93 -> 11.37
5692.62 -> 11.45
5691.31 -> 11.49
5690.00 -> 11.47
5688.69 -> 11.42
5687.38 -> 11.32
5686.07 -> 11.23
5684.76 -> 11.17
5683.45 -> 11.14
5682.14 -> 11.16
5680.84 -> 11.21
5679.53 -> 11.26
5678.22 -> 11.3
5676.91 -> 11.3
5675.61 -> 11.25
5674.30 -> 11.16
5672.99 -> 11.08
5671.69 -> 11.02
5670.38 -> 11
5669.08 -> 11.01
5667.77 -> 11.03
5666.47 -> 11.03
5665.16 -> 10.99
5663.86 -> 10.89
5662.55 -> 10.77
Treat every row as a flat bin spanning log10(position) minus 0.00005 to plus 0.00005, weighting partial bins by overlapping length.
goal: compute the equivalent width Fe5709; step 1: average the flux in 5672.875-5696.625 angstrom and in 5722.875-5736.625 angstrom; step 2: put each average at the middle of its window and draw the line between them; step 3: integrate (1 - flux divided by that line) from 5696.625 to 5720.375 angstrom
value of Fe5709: 0.7 angstrom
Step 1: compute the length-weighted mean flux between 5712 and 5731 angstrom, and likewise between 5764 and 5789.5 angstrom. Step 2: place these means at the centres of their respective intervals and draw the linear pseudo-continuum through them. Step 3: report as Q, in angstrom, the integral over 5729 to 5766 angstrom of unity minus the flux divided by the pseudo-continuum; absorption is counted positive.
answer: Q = 1.2 angstrom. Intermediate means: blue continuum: 11.4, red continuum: 11.3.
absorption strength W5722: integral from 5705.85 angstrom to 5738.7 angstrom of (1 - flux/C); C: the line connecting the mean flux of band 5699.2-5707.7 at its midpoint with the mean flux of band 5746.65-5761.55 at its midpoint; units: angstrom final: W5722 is -1.2 angstrom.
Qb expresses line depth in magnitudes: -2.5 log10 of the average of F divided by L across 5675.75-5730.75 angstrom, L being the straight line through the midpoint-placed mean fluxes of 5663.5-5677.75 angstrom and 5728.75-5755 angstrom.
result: -0.012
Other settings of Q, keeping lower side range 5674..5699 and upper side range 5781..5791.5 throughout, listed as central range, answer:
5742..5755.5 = 0.1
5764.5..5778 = -0.5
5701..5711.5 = 0.4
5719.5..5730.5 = -0.4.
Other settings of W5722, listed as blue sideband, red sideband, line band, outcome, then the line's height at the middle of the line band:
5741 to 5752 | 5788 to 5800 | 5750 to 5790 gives 0.8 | 11.3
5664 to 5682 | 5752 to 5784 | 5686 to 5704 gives -0.1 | 11.1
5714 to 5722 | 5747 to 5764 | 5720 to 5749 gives -0.5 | 11.2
